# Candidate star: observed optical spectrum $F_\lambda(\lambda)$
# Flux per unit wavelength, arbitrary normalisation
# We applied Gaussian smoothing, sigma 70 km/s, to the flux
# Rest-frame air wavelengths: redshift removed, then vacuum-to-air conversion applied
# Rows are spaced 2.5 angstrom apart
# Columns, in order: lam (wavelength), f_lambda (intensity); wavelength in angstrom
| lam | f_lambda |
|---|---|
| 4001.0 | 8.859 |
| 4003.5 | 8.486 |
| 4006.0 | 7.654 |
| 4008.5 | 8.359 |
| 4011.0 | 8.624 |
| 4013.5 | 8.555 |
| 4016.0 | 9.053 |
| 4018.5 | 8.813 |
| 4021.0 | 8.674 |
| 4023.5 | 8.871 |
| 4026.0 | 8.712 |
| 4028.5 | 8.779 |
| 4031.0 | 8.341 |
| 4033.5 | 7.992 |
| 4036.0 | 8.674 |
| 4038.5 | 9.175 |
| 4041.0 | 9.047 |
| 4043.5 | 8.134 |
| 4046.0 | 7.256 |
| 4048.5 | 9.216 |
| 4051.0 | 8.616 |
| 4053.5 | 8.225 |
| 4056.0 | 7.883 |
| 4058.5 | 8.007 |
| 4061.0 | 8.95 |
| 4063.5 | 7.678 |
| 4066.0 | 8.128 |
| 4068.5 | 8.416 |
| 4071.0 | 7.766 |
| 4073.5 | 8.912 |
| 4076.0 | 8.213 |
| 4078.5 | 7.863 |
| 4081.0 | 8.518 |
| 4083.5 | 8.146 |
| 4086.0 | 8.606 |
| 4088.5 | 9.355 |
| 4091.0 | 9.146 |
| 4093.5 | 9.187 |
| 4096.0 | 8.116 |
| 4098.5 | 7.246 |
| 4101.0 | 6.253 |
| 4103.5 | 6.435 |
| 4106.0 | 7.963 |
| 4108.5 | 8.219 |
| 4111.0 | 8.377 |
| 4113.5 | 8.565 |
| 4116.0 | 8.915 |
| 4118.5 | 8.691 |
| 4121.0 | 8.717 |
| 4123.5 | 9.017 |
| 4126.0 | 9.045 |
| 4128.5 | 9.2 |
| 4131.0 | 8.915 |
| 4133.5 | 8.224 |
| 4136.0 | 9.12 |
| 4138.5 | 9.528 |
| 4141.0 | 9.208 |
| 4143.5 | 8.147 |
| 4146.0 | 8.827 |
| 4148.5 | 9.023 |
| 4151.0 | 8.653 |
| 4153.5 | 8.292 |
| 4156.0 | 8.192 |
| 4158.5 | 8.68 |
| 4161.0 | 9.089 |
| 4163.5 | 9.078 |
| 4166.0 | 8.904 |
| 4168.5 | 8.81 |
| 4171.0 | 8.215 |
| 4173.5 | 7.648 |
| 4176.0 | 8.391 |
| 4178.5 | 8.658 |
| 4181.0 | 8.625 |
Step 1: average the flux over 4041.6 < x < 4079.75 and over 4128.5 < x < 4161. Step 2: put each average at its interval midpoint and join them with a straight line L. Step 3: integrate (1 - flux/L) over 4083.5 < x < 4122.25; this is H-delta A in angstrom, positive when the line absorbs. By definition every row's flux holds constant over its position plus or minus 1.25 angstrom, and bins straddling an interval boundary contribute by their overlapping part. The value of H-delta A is 1.1 angstrom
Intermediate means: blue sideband 8.23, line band 8.25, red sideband 8.77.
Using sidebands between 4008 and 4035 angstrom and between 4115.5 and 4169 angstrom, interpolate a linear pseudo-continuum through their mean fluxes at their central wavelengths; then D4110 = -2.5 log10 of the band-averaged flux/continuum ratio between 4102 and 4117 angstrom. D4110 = 0.096 mag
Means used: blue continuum 8.62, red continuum 8.83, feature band 8.03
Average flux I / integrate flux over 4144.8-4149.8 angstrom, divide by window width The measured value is 8.92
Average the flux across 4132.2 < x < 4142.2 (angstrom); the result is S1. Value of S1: 9.02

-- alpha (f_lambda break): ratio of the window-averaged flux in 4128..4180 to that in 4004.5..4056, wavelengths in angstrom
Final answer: 1.0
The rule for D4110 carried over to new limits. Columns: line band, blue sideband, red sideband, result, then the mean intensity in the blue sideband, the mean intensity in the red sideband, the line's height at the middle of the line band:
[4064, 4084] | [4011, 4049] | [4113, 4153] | 0.06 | 8.61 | 8.86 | 8.71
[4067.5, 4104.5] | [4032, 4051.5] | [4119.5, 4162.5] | 0.06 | 8.51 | 8.82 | 8.65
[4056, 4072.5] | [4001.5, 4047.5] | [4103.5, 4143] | 0.06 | 8.52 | 8.69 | 8.59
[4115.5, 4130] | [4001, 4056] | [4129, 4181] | -0.04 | 8.53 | 8.69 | 8.65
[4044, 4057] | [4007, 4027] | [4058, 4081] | 0.02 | 8.69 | 8.24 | 8.4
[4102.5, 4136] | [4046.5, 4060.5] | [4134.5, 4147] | 0.04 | 8.36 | 8.95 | 8.81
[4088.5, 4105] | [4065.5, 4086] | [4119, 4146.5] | 0.08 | 8.27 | 8.9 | 8.5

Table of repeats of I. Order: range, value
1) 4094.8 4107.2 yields 7.2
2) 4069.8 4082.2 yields 8.26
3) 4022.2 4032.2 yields 8.68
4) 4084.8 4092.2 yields 9.04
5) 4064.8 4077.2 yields 8.29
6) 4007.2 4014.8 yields 8.51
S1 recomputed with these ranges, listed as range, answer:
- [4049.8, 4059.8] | 8.18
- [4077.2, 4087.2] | 8.28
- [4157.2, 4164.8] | 8.94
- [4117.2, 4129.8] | 8.93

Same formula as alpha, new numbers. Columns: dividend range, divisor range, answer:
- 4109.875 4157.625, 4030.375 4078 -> 1.05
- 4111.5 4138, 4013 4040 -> 1.02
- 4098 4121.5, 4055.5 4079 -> 0.97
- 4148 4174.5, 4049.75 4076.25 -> 1.04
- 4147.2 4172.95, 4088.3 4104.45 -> 1.10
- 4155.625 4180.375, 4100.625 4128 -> 1.04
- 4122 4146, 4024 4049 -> 1.05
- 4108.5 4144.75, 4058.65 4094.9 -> 1.04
